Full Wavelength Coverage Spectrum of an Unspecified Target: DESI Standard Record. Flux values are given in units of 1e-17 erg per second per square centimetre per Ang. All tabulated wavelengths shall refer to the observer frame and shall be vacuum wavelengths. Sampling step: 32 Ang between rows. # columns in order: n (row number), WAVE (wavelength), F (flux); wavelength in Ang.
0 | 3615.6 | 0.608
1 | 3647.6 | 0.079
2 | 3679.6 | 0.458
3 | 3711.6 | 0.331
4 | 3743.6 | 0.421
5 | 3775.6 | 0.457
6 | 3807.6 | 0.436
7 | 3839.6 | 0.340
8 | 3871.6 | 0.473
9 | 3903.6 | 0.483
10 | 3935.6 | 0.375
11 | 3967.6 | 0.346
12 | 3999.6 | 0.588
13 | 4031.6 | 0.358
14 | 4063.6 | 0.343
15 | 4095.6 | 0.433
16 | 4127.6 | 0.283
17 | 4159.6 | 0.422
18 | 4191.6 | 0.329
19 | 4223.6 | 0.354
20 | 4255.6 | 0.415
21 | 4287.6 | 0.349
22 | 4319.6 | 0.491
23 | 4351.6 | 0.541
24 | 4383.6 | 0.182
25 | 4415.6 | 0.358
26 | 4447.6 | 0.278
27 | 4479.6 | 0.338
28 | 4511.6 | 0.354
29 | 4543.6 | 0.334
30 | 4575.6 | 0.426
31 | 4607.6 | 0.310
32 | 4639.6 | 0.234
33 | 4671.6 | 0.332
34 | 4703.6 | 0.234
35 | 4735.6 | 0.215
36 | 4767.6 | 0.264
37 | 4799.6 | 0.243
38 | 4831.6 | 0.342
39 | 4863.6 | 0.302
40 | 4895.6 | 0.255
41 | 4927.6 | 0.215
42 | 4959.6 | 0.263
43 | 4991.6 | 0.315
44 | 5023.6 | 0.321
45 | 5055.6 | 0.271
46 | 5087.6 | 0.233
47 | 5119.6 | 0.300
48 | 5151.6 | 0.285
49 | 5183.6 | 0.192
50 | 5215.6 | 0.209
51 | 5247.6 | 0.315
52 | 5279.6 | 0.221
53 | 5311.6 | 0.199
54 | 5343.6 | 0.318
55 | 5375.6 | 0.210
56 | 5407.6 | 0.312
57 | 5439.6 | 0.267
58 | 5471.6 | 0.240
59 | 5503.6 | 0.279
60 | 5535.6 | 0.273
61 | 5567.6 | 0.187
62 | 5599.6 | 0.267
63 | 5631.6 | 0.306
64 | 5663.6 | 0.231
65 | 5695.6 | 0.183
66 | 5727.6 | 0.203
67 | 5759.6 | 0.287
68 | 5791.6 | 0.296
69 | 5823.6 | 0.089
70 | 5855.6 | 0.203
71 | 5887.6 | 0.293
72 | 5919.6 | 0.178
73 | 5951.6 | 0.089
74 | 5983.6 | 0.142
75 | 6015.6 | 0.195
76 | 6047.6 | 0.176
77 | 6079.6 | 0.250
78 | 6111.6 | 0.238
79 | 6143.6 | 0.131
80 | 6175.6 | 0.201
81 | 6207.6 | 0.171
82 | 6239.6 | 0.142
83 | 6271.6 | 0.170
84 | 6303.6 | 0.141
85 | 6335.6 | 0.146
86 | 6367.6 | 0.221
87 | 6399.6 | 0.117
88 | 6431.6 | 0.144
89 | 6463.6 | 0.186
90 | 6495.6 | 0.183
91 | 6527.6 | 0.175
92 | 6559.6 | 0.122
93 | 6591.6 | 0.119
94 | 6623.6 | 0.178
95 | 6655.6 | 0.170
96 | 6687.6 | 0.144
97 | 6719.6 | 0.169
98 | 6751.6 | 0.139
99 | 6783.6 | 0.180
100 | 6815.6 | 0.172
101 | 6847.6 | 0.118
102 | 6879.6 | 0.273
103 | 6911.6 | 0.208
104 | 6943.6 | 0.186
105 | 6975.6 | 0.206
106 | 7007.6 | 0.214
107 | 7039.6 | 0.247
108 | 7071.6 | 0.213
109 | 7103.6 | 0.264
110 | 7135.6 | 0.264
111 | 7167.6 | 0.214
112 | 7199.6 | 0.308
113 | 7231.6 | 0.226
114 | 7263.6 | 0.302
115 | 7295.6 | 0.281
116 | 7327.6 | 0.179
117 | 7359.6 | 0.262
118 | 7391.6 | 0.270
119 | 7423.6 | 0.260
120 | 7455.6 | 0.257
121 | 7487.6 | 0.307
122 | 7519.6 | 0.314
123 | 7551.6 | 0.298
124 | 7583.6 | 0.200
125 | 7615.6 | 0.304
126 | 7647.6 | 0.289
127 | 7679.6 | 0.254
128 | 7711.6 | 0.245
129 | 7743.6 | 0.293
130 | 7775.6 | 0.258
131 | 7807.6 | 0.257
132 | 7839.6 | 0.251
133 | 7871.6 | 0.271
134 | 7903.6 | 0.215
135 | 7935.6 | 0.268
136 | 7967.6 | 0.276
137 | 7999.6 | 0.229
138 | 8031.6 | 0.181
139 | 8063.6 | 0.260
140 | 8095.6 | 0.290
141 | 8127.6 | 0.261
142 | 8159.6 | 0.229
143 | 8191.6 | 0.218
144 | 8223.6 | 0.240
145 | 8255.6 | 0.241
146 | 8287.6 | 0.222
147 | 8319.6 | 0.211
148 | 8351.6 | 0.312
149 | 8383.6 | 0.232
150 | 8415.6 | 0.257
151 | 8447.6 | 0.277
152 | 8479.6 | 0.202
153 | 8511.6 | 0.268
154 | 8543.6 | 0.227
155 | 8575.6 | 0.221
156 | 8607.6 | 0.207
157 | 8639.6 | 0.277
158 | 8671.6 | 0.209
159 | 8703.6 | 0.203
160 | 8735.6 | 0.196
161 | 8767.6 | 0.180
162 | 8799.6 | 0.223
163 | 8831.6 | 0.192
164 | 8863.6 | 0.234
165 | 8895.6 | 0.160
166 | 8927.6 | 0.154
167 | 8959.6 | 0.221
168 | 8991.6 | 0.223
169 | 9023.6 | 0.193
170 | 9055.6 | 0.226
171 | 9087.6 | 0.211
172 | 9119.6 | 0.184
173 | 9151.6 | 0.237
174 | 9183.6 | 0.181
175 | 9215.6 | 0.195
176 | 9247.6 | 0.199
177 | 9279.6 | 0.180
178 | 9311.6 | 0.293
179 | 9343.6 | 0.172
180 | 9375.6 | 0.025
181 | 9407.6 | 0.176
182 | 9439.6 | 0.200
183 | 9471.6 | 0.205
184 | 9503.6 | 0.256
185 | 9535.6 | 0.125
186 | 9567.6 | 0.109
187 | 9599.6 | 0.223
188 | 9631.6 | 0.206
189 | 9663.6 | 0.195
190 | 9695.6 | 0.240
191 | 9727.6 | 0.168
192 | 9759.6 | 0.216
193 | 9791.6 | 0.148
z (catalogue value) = 0.847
